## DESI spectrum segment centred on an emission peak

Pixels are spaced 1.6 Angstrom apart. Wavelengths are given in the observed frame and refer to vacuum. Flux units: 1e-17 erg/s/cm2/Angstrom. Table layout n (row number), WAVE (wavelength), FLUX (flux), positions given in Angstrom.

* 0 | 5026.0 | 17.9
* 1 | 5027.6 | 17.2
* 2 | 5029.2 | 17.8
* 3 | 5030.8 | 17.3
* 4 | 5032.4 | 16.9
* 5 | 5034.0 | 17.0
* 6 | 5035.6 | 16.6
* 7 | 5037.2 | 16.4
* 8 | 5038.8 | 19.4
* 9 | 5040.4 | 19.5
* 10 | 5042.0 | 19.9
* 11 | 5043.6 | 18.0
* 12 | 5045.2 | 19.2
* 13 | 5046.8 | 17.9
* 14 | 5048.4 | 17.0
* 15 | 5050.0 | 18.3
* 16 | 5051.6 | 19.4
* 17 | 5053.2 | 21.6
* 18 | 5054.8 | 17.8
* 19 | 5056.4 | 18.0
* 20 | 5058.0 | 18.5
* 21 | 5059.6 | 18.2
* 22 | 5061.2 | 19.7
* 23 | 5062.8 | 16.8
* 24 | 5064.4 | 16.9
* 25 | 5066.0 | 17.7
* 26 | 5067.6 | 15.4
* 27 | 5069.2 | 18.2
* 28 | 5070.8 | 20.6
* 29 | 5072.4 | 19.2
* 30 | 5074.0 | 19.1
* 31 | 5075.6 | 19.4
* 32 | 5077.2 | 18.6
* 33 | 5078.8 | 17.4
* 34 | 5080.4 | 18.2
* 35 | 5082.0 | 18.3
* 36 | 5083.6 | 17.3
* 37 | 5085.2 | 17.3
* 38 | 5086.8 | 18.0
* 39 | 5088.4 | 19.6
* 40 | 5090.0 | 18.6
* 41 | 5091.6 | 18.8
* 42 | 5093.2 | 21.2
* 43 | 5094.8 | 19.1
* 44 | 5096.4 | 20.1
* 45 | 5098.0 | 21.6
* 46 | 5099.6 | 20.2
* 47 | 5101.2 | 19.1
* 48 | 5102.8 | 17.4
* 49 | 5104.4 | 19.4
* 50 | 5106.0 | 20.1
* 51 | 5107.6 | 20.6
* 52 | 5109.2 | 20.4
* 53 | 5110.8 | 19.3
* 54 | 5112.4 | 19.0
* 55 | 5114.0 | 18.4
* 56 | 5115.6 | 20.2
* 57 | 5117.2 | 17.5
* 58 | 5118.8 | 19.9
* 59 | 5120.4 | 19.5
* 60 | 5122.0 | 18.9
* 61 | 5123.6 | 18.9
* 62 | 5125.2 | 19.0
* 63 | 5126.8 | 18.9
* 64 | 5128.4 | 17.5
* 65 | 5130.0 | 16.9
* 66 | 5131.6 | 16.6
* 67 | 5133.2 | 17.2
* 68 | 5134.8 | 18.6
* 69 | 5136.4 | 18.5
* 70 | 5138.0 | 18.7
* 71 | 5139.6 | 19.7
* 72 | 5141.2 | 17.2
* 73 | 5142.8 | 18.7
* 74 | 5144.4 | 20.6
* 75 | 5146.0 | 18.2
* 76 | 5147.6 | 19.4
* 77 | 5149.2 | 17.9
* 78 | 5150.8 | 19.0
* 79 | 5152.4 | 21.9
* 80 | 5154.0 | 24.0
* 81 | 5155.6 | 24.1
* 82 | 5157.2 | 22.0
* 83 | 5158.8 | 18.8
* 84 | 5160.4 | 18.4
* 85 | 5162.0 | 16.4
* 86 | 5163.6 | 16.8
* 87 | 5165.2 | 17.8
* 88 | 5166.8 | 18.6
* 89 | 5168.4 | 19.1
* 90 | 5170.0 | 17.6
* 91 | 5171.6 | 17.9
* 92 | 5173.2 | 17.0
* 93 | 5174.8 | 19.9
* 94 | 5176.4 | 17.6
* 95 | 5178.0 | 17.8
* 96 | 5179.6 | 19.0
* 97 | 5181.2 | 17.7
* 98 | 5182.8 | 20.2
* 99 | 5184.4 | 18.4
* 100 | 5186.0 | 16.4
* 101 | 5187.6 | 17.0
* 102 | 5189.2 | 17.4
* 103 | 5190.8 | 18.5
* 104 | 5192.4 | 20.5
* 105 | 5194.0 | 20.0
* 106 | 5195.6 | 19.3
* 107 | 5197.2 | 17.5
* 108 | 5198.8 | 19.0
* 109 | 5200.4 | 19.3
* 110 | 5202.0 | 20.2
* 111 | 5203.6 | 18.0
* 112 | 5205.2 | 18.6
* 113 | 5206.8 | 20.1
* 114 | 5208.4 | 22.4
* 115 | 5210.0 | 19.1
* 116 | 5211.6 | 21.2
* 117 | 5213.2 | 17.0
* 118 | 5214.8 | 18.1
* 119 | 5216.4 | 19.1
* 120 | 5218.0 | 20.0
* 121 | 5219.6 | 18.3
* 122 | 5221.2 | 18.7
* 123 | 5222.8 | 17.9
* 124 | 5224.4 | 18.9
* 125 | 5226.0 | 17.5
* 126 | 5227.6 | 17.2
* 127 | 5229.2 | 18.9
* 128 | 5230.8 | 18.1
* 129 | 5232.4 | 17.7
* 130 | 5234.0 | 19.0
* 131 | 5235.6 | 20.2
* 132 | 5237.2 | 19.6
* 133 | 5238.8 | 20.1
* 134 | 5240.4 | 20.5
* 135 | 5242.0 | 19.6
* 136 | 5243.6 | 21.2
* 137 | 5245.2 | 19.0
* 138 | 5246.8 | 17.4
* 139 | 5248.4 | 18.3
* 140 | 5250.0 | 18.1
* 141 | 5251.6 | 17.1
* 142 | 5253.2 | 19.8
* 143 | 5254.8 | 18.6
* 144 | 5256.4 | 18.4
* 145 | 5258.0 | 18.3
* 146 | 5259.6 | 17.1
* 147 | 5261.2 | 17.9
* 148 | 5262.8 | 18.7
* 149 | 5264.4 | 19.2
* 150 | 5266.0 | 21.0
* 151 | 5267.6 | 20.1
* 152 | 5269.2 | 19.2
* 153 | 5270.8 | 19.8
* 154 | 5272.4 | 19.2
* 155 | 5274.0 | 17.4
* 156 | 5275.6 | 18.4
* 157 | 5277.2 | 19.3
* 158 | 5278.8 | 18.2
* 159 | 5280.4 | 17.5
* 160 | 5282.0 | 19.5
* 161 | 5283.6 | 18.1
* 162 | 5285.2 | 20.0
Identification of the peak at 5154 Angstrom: [O III]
